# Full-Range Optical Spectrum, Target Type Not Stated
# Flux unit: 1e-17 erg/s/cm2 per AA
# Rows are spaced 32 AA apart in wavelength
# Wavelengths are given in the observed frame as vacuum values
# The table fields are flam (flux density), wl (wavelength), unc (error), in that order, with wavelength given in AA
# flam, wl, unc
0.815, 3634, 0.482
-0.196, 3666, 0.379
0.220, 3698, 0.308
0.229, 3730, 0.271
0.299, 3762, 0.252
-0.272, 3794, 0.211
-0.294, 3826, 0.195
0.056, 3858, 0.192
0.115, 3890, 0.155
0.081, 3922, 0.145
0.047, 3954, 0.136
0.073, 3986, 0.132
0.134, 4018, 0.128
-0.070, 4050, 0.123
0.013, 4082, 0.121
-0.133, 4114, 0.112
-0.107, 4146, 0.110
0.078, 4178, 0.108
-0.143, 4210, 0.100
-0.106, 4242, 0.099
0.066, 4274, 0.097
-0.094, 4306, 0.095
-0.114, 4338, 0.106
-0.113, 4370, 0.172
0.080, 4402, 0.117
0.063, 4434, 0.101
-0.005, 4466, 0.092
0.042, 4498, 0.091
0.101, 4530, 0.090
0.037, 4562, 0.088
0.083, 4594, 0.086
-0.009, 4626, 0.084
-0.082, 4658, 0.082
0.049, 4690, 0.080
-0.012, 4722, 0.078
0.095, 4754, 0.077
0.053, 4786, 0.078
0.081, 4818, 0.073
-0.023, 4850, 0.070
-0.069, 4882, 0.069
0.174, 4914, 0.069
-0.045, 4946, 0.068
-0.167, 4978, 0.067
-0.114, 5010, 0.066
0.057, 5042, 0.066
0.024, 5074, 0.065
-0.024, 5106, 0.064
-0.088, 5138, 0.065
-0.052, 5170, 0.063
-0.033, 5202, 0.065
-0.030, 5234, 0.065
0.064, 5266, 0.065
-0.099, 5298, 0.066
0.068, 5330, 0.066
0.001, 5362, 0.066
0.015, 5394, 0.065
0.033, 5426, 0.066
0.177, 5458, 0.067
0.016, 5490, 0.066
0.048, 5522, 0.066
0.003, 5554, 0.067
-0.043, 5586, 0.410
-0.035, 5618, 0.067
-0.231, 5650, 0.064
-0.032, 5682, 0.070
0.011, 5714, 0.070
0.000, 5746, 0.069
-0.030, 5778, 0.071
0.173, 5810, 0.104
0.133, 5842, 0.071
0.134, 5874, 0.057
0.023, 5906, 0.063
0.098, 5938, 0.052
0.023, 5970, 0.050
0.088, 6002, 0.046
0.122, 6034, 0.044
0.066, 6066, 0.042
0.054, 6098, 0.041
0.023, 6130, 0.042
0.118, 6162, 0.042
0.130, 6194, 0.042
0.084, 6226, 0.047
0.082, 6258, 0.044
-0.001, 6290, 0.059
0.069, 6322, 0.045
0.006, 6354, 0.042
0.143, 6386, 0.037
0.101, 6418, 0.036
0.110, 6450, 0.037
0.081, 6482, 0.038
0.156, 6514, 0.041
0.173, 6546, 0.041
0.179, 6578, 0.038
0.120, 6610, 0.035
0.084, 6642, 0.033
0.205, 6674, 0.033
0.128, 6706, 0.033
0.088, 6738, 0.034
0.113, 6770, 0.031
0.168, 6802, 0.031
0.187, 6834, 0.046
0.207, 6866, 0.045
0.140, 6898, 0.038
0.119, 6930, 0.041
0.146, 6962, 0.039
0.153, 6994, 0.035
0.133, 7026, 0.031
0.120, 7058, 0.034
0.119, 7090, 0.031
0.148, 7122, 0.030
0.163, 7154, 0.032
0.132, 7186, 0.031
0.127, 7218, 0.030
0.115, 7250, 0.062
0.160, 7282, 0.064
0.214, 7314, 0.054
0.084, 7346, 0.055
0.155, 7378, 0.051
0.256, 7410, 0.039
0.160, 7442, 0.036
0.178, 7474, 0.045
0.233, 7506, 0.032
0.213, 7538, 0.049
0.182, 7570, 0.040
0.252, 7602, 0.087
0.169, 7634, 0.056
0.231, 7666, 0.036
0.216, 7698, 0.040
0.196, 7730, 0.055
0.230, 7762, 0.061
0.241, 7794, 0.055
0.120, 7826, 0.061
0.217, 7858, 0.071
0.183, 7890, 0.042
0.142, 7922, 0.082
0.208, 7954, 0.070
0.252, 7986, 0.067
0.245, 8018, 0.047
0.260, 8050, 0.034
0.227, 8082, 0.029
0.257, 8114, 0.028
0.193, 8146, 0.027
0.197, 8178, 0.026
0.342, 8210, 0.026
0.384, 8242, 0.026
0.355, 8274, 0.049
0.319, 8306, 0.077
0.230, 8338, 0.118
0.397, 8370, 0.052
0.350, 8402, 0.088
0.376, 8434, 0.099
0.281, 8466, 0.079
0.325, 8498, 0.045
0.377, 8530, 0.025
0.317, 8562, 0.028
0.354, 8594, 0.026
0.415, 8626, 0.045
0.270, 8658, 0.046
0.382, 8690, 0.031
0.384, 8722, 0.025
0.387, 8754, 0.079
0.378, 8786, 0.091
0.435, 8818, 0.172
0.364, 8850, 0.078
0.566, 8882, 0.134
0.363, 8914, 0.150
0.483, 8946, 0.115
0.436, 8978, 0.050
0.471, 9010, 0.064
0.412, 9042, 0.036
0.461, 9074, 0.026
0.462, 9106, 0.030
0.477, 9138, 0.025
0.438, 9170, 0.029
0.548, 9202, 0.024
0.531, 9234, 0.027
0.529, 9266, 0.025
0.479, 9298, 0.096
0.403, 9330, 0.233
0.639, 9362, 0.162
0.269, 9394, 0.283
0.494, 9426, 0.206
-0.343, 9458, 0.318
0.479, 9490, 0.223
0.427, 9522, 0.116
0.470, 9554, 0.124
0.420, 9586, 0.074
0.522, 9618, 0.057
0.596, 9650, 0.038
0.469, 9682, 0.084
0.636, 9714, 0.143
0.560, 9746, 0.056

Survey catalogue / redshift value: 1.058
